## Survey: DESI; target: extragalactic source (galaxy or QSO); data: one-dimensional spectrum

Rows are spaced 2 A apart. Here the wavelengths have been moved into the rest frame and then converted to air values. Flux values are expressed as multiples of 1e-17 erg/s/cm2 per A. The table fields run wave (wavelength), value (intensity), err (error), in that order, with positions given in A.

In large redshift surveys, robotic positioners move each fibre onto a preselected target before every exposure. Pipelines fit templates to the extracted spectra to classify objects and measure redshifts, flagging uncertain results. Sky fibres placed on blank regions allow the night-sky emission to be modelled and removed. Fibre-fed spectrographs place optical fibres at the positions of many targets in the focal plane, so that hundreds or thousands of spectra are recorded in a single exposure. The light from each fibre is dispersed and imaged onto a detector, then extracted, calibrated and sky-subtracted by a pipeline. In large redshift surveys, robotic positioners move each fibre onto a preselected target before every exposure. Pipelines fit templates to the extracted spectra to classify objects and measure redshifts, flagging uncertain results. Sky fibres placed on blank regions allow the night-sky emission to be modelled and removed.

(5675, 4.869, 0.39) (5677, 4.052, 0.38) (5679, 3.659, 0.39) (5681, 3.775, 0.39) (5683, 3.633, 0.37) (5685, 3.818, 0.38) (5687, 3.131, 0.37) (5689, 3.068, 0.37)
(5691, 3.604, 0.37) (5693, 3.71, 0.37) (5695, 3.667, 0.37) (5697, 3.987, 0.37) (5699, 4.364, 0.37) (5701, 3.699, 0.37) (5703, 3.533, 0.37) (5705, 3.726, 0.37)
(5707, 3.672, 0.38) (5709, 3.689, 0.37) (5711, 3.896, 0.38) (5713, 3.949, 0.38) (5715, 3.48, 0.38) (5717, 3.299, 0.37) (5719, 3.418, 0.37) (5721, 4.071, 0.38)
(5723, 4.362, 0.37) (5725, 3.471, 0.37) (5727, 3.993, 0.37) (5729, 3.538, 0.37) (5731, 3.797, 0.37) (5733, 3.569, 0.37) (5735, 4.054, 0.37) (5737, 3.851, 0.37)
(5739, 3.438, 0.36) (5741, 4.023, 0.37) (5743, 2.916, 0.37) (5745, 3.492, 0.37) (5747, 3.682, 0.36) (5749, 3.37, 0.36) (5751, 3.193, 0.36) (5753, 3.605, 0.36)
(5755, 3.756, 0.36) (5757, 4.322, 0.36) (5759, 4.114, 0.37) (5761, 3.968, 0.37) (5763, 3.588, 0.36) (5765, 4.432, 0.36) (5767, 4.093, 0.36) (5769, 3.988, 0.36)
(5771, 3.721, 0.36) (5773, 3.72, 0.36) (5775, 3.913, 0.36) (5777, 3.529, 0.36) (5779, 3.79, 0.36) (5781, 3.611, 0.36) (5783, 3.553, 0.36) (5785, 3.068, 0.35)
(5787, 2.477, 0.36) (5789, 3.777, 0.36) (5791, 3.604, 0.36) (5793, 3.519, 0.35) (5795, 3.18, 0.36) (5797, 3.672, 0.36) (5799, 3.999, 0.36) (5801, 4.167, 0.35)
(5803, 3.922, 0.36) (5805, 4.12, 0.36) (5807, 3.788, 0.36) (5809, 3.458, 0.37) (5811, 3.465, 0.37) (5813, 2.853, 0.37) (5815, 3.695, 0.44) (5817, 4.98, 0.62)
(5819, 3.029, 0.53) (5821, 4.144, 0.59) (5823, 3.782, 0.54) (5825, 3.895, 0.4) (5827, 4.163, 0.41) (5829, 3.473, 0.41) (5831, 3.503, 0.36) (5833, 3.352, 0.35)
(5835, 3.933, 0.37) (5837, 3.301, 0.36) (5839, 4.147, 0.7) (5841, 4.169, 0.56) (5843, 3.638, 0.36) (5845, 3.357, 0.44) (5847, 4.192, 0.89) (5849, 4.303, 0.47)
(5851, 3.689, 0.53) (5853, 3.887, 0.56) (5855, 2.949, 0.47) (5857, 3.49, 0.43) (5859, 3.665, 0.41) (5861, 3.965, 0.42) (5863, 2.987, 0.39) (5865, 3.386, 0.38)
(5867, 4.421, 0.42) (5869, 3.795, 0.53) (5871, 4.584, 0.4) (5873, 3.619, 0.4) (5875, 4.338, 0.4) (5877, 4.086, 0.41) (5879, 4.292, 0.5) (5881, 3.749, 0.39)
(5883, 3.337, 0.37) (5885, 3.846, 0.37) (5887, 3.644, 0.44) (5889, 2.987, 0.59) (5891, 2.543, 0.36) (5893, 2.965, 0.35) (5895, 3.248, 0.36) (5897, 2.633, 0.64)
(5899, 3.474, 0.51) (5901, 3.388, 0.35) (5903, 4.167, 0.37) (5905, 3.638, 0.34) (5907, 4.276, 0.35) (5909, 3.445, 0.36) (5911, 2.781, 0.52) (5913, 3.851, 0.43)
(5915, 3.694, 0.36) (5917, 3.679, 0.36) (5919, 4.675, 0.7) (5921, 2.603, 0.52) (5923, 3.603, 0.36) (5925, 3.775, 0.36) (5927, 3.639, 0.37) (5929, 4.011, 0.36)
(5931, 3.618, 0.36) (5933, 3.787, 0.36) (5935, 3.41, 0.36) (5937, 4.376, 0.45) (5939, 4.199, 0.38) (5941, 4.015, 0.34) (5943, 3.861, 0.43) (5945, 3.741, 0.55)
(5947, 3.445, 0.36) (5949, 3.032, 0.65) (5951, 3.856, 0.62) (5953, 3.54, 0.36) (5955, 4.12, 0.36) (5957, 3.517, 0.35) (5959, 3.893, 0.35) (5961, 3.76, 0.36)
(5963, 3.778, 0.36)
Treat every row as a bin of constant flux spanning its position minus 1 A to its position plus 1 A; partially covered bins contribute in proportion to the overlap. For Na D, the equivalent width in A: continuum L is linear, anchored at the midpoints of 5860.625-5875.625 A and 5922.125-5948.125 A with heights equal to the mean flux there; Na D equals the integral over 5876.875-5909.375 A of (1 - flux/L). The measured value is 2.9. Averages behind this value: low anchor 3.87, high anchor 3.8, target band 3.5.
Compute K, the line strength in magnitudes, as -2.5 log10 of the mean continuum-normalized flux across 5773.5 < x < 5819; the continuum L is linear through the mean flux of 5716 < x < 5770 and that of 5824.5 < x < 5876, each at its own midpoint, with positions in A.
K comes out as 0.040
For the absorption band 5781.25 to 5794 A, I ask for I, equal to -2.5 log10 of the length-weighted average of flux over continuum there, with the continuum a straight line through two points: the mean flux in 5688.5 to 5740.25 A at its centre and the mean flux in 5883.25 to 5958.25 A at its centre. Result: 0.10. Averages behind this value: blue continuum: 3.73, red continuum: 3.6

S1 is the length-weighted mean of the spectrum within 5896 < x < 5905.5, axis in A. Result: 3.45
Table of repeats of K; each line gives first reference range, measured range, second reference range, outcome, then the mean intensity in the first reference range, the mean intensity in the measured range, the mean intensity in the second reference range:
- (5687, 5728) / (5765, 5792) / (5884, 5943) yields 0.01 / 3.72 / 3.63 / 3.59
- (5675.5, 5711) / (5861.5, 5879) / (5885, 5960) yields -0.09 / 3.72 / 3.93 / 3.6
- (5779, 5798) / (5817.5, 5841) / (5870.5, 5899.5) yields -0.09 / 3.41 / 3.75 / 3.54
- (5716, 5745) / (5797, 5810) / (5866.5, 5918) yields -0.07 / 3.69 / 3.89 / 3.63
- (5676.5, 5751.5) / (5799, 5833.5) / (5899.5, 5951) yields -0.02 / 3.68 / 3.77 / 3.71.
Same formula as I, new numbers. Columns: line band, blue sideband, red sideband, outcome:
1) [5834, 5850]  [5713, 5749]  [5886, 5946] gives -0.07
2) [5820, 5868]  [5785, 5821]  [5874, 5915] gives -0.05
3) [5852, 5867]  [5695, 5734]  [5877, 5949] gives 0.03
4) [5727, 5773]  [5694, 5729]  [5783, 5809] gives -0.02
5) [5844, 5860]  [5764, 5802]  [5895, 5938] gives -0.01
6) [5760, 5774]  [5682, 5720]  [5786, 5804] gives -0.09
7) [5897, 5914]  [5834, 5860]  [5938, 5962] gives 0.05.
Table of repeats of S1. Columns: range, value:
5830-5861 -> 3.71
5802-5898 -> 3.68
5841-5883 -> 3.82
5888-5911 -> 3.32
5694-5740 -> 3.76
